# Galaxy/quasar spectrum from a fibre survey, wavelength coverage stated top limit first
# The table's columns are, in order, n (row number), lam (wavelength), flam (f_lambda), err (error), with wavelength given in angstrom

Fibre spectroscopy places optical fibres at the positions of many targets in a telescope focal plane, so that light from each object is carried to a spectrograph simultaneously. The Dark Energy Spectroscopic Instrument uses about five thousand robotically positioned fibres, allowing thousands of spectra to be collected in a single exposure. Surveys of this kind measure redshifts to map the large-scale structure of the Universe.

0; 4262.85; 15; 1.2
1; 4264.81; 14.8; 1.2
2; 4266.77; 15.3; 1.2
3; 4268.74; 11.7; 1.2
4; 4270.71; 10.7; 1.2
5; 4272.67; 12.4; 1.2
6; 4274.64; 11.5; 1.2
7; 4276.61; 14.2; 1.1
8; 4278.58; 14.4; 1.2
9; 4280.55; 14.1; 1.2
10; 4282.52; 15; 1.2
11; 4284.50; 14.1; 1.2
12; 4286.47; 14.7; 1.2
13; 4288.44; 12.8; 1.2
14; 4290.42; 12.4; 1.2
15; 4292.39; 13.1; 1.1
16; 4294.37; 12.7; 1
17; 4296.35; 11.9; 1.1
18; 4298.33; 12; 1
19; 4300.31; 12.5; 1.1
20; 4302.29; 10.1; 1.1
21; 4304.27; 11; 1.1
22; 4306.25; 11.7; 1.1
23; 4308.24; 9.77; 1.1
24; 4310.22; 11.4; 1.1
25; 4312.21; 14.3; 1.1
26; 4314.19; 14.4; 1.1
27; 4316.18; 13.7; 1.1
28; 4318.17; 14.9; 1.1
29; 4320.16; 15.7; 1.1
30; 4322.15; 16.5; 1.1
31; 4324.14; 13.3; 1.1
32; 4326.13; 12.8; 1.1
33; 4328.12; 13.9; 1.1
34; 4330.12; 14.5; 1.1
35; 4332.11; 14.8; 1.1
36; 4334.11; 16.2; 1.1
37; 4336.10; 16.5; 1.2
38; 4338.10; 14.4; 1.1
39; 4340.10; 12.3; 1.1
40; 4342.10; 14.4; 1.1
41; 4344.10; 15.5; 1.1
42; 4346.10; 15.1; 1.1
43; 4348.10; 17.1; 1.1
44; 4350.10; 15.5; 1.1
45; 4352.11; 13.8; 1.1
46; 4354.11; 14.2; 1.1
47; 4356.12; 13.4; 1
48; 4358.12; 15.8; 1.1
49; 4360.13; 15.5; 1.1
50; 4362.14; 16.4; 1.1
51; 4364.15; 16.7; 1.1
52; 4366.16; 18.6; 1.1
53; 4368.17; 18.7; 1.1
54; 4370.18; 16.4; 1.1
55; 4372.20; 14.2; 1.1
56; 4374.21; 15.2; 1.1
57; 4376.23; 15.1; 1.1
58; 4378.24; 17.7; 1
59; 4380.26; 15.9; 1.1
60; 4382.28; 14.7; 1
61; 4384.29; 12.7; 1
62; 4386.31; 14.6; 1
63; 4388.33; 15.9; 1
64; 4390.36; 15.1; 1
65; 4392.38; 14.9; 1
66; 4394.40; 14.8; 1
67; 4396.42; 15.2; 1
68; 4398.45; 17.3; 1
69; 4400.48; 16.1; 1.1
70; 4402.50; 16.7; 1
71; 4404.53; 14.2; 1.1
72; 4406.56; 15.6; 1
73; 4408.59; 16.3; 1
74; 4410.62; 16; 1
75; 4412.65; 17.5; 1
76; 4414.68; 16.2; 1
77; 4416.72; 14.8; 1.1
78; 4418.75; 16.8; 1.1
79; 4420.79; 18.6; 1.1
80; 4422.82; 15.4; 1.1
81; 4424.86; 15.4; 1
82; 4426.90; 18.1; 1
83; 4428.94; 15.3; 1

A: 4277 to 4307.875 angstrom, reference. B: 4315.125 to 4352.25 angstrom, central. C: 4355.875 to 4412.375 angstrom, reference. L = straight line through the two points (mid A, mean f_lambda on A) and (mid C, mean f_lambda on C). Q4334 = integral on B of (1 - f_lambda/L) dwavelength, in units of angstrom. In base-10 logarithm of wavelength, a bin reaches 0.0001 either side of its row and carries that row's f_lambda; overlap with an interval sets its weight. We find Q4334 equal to -1.8 angstrom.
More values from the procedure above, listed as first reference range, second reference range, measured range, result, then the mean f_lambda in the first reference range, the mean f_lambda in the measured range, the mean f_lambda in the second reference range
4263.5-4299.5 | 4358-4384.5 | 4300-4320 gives 2.3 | 13.2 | 12.5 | 16.1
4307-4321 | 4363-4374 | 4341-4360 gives 0.8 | 13.4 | 15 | 16.8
